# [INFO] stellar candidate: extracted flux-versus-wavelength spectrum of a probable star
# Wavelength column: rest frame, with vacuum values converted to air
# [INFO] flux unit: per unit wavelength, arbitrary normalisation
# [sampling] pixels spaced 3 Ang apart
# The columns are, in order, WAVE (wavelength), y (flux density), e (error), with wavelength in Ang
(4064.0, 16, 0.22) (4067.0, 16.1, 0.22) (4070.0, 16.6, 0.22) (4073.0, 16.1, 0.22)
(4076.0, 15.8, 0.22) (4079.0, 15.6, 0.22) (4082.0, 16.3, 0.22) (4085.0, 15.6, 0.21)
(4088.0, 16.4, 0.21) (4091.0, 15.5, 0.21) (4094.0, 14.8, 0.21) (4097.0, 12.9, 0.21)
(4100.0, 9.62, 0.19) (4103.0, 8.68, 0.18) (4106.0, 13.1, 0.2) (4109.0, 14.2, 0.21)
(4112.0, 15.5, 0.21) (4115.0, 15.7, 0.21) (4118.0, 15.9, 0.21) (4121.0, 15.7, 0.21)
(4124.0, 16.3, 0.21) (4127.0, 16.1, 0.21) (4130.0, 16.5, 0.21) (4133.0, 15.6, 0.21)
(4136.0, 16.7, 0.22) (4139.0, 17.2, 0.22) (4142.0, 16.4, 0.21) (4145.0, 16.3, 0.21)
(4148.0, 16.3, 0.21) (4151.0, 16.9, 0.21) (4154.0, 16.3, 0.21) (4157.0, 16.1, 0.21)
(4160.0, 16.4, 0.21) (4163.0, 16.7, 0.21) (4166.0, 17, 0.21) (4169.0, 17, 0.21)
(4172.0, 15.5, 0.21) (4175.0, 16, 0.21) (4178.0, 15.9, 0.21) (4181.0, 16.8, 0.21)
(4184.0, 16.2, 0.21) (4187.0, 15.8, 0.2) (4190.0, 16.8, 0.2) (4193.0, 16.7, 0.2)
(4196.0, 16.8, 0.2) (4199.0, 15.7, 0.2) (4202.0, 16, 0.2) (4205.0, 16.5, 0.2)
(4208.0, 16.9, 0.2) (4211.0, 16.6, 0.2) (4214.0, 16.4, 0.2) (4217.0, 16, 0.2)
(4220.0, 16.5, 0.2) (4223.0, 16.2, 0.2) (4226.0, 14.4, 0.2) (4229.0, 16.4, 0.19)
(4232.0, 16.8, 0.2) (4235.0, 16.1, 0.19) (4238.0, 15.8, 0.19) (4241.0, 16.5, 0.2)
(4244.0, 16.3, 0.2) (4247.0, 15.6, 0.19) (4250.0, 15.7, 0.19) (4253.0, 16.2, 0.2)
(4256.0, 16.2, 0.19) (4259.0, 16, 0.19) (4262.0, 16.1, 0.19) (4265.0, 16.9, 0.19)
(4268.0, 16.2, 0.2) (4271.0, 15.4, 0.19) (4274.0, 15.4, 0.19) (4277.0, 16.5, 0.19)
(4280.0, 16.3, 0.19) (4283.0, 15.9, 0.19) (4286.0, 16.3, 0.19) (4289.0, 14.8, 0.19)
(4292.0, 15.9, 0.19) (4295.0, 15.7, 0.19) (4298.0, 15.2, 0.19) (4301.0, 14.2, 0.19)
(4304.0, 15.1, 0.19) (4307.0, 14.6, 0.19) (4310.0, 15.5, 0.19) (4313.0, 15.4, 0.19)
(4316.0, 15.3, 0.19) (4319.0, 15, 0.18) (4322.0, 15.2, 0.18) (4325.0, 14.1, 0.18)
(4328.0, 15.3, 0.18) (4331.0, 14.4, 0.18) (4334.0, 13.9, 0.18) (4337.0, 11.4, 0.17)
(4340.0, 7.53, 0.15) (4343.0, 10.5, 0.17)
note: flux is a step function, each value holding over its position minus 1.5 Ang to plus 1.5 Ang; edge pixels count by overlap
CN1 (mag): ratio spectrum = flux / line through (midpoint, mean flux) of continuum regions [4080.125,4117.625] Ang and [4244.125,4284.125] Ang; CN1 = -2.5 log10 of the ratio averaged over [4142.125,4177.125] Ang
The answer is -0.11 mag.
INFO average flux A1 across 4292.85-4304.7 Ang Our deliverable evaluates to 15.1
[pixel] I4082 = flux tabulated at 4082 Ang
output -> 16.3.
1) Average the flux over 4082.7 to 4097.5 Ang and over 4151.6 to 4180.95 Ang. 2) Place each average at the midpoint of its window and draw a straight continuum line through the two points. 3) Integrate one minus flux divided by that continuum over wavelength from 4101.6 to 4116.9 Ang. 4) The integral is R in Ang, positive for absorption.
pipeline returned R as 1.98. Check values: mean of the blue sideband 15.3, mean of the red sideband 16.4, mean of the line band 13.5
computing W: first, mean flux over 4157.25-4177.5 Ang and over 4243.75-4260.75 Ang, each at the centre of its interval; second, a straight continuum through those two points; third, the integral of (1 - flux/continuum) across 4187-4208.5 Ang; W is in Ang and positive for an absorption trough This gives -0.2 Ang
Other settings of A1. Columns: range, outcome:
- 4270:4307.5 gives 15.5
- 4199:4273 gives 16.1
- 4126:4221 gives 16.4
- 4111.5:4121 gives 15.7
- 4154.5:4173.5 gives 16.4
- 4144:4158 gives 16.4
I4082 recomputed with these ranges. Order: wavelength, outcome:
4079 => 15.6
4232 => 16.8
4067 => 16.1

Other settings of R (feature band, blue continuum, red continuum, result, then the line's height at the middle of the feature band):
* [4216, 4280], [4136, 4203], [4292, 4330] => -1.6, 15.7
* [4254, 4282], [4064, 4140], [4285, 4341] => -2.8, 14.6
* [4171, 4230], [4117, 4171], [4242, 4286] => 0.1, 16.2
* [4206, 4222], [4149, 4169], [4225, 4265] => -0.2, 16.3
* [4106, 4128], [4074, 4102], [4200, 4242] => -0.7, 15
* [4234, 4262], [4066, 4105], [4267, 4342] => -2.5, 14.7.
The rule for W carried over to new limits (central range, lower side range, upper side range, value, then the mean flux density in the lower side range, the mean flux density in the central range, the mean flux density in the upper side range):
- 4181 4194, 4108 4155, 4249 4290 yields -0.3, 16.1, 16.4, 16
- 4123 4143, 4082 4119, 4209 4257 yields -2.5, 14.1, 16.4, 16.1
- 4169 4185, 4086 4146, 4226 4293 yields -0.8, 14.9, 16.2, 16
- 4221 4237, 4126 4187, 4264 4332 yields -0.1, 16.4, 16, 15.4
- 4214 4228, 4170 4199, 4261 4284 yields 0.3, 16.3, 15.9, 16.1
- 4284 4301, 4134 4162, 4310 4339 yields -0.8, 16.5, 15.5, 14.4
